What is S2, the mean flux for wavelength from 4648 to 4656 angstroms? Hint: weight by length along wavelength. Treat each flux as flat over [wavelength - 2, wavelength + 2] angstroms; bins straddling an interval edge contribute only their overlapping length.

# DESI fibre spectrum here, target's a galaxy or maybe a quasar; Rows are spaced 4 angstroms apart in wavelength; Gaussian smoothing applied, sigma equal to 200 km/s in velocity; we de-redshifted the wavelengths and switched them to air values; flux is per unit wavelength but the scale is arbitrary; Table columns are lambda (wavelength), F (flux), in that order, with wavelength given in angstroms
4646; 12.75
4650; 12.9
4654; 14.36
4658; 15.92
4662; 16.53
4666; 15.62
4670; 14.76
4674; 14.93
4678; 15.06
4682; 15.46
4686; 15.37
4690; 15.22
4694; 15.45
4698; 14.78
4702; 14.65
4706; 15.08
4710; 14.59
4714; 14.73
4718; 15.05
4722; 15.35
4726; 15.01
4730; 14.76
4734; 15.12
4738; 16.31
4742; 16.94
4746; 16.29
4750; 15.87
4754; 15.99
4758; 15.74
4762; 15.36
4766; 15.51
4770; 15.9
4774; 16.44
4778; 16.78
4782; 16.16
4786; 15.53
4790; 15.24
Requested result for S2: 13.6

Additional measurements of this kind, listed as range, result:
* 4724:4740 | 15.3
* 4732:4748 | 16.2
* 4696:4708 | 14.8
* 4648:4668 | 15.1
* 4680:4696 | 15.4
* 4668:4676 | 14.8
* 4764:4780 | 16.2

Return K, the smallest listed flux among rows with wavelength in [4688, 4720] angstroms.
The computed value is 14.59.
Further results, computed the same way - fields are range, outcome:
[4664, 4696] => 14.76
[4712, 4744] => 14.73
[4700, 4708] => 14.65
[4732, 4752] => 15.12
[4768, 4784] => 15.9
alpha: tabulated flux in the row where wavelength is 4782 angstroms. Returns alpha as 16.16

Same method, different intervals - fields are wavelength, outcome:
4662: 16.53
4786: 15.53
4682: 15.46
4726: 15.01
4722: 15.35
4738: 16.31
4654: 14.36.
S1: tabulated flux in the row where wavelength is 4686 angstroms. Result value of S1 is 15.37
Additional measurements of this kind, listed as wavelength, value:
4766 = 15.51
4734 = 15.12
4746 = 16.29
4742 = 16.94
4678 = 15.06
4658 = 15.92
